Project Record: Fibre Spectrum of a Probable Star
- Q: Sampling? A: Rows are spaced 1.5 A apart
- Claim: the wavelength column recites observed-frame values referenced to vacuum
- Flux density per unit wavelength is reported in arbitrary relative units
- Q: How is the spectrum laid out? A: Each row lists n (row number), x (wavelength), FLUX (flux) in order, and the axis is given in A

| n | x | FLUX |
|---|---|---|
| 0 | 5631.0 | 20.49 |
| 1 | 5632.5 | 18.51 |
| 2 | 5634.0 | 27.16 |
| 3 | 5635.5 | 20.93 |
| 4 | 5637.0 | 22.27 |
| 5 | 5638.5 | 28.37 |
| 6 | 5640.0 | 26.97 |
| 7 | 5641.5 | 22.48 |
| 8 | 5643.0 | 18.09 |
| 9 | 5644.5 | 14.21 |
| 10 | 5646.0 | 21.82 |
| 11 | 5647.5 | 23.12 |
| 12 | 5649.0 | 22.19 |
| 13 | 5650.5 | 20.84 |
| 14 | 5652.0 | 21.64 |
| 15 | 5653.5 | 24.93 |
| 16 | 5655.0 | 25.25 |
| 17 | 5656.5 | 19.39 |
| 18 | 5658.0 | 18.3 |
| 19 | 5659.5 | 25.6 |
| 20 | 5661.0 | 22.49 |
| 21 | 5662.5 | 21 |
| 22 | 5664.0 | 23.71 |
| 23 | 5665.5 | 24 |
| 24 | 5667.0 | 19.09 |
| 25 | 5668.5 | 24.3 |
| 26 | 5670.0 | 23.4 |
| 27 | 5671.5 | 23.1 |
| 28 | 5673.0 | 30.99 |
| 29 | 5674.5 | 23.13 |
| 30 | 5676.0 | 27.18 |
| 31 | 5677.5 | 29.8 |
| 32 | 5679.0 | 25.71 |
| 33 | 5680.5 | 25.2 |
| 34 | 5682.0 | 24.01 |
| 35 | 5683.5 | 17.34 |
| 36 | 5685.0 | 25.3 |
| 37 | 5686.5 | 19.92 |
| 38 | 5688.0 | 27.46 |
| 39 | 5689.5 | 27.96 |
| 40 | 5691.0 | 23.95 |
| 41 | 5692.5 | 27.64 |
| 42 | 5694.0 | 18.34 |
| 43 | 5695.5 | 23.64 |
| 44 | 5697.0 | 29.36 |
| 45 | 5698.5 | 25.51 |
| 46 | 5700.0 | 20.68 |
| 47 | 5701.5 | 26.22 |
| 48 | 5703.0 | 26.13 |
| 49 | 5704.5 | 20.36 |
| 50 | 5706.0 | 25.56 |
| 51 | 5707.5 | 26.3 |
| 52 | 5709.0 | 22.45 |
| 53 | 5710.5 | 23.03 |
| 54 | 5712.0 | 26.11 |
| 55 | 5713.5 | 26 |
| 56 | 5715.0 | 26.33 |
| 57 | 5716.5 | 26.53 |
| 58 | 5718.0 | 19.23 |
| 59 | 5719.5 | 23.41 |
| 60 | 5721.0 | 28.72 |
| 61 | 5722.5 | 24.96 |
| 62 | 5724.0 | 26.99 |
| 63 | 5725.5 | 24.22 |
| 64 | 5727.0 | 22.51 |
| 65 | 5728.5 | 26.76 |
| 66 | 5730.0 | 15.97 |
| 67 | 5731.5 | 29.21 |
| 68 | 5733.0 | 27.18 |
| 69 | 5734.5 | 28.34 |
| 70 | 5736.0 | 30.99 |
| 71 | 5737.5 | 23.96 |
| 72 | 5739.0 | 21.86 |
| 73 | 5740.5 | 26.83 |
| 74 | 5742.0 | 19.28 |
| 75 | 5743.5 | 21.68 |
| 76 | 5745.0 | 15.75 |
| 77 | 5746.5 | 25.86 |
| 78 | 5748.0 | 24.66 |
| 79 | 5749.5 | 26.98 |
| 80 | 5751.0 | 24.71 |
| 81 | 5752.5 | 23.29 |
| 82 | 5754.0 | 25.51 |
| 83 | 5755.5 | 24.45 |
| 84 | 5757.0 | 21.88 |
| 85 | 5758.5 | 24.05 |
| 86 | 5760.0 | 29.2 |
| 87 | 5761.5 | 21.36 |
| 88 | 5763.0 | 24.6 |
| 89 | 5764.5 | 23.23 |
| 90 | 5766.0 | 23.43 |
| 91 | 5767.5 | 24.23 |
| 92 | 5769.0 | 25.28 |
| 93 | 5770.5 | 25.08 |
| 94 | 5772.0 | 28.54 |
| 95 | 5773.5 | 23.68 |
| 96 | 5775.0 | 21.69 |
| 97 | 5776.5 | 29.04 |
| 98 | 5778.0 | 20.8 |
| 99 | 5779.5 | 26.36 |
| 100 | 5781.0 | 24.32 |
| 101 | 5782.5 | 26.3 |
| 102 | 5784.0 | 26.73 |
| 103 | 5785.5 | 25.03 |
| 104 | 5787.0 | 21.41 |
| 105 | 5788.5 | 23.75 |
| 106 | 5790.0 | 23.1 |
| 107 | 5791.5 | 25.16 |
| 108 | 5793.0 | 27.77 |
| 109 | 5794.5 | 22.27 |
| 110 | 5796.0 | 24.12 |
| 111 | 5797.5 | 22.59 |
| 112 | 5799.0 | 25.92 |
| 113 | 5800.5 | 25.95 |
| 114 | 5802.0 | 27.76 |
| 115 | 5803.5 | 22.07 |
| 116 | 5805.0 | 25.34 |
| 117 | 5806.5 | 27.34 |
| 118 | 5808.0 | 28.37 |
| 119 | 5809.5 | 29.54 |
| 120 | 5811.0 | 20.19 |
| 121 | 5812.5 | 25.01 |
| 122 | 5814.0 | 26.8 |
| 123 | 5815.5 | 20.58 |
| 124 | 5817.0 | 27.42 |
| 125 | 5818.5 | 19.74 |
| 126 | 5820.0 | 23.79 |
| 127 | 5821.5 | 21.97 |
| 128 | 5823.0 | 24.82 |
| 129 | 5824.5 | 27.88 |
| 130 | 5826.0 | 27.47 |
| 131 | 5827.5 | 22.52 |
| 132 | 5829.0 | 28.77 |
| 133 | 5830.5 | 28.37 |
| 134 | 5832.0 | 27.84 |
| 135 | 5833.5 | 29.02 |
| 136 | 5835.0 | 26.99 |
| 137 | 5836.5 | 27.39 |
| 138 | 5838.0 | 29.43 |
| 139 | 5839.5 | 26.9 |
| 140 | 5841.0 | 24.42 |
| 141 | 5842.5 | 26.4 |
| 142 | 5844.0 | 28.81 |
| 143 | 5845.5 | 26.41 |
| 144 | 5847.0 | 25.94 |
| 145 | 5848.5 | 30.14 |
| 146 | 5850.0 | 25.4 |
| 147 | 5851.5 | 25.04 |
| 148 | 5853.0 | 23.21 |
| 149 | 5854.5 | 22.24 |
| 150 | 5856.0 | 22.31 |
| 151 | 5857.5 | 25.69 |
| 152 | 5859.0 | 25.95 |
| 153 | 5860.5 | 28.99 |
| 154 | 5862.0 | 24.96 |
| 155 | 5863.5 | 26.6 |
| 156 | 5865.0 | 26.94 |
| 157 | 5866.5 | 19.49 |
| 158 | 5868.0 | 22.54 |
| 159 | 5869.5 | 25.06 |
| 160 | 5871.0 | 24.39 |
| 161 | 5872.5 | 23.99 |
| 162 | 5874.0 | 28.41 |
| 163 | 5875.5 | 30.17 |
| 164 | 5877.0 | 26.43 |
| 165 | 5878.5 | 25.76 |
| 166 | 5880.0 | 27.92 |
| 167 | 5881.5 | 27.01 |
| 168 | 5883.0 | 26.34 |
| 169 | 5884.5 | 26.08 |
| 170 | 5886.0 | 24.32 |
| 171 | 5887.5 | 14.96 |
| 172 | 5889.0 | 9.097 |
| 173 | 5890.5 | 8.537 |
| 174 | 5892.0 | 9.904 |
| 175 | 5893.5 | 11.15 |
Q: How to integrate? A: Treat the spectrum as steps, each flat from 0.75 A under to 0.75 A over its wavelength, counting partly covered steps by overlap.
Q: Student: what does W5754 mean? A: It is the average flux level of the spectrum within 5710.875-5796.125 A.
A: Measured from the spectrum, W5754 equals 24.6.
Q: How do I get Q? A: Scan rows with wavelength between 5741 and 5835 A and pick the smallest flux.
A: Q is 15.75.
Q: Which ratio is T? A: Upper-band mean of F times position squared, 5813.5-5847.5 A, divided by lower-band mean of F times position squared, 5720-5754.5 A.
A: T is 1.09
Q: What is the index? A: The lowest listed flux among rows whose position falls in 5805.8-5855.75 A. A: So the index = 19.74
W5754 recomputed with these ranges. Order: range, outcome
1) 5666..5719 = 24.5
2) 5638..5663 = 22.1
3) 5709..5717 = 25.3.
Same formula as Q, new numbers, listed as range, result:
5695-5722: 19.23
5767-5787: 20.8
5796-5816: 20.19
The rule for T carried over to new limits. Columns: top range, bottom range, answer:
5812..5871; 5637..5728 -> 1.13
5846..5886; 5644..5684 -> 1.19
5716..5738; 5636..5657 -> 1.17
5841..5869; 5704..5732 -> 1.09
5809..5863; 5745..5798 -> 1.08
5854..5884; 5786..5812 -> 1.05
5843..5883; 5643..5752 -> 1.14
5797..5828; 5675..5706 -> 1.06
